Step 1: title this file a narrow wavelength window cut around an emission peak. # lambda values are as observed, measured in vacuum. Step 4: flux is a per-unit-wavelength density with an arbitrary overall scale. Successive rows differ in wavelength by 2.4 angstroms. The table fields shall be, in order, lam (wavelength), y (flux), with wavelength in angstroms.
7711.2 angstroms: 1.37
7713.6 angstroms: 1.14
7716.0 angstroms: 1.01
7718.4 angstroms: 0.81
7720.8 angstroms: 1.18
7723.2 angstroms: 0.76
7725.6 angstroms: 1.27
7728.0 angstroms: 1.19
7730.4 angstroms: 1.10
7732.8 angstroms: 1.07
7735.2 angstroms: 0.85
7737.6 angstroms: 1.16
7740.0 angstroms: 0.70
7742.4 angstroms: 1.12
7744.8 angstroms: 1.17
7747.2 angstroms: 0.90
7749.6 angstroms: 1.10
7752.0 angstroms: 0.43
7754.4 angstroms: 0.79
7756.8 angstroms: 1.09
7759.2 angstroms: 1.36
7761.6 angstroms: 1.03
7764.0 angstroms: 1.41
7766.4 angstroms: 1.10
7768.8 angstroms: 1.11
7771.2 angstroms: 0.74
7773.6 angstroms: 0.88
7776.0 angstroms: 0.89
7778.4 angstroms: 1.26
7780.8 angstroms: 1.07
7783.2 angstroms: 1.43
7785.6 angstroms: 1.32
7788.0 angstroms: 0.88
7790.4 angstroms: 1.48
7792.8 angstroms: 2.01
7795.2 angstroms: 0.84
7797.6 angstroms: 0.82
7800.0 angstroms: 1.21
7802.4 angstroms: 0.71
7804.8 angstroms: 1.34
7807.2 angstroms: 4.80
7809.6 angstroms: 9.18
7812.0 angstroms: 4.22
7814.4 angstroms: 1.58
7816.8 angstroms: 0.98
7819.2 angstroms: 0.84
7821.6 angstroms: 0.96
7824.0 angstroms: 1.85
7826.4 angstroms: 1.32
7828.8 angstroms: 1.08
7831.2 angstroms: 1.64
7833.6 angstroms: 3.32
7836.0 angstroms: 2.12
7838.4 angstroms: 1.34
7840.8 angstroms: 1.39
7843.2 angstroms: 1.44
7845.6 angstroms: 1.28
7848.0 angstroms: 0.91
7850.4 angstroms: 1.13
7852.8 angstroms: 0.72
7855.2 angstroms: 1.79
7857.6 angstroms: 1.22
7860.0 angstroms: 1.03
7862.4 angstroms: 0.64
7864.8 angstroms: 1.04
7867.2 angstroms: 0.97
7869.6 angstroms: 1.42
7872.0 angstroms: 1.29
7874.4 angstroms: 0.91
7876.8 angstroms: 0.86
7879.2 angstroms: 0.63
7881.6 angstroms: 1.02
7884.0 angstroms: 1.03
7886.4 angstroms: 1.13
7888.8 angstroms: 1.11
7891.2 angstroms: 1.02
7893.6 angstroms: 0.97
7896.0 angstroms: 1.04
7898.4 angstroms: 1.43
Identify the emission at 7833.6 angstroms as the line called [N II] 6583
